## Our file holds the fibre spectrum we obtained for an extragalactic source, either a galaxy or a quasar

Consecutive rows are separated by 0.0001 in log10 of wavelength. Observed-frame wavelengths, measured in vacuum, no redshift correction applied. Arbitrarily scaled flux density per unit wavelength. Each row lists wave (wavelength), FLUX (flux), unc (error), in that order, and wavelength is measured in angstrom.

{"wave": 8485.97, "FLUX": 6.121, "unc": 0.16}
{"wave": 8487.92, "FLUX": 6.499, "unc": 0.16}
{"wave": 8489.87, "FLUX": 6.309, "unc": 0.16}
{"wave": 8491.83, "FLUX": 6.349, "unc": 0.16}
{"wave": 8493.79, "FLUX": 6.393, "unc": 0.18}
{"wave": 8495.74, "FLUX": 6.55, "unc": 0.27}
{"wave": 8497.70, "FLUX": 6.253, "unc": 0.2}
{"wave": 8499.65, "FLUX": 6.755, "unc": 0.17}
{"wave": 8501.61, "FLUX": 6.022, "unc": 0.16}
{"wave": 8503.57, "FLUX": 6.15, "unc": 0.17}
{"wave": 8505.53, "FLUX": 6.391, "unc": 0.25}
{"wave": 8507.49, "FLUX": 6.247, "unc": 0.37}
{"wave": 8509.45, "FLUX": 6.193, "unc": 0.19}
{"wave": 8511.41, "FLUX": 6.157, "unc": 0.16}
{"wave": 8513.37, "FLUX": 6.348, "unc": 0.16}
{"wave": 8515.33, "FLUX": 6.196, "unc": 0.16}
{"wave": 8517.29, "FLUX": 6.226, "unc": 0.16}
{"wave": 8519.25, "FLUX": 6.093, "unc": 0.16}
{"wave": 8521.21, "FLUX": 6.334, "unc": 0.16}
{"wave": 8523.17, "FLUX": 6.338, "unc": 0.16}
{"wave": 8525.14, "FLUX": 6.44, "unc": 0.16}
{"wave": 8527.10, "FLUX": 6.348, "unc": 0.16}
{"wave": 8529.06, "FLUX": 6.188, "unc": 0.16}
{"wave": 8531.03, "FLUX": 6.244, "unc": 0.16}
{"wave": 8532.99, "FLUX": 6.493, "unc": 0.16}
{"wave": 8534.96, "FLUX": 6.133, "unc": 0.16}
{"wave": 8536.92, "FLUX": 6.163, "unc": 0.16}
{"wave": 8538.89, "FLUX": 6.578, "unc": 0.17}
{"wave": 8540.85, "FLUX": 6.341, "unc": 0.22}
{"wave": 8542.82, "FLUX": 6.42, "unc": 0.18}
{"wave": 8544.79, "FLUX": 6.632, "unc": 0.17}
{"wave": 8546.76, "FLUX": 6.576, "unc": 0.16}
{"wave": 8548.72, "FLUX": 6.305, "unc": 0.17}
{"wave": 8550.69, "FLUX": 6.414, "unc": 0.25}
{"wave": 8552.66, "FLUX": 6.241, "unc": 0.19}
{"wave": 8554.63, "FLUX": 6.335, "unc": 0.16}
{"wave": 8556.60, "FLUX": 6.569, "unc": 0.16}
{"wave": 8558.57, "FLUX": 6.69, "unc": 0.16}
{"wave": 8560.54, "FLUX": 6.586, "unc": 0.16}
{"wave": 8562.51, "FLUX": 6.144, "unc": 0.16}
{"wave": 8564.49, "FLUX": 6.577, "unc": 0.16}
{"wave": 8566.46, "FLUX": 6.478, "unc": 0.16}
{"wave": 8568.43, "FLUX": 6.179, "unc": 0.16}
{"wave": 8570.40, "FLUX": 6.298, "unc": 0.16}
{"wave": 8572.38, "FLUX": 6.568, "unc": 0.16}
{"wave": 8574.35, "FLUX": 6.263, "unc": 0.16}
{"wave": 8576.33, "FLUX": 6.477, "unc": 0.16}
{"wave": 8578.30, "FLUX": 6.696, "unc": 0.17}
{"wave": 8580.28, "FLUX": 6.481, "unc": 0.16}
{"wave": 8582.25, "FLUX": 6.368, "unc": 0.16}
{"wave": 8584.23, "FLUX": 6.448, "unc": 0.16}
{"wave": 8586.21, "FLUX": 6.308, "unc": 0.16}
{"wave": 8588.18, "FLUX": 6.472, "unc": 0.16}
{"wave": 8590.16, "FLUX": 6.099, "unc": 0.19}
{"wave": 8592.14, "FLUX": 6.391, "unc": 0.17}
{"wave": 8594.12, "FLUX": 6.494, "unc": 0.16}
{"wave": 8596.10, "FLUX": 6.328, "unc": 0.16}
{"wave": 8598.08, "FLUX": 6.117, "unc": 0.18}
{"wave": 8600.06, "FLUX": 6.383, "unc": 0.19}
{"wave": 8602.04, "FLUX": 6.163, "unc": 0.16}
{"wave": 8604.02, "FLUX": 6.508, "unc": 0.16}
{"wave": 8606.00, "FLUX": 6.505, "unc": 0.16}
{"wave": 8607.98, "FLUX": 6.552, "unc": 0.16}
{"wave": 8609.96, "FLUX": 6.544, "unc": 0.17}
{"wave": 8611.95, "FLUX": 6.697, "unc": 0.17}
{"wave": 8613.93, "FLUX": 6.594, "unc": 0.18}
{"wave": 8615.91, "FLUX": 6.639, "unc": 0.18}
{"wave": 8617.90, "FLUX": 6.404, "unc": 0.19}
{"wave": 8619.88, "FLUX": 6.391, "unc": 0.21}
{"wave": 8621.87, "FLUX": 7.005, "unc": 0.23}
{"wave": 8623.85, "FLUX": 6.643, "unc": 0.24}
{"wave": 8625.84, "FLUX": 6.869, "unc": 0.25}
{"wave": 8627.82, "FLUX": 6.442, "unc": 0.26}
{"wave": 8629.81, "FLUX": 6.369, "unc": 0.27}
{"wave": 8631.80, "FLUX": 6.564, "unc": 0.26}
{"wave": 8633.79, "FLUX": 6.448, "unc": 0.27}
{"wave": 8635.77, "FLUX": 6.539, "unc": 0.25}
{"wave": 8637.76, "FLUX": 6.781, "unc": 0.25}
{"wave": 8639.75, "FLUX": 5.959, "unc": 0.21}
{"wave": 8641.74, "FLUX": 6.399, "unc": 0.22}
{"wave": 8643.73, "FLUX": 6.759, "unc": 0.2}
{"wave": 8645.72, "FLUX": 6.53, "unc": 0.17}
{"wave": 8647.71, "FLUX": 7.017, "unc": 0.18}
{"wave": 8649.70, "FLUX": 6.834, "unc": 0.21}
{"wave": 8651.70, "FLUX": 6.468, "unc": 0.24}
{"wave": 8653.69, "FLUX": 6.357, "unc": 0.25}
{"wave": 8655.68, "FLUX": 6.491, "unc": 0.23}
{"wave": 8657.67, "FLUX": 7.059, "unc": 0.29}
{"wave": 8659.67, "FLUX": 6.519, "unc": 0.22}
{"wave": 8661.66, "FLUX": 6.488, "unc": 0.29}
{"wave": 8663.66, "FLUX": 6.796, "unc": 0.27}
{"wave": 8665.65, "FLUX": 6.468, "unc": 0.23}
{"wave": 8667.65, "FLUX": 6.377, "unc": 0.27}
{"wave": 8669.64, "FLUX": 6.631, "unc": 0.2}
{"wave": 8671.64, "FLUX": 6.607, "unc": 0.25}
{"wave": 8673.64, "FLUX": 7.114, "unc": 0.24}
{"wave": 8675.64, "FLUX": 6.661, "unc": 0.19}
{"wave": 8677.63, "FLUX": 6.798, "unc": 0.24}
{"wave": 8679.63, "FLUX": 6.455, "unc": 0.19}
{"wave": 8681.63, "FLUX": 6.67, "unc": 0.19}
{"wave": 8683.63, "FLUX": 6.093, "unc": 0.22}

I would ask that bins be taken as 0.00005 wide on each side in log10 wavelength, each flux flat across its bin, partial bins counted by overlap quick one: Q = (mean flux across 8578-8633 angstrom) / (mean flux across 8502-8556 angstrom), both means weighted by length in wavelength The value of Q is 1.0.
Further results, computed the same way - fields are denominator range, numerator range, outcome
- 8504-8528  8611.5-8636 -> 1.05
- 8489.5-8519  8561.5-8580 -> 1.02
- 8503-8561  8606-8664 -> 1.04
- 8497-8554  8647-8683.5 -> 1.05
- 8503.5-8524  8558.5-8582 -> 1.03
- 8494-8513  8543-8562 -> 1.03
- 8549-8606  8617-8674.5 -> 1.03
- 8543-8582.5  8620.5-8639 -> 1.03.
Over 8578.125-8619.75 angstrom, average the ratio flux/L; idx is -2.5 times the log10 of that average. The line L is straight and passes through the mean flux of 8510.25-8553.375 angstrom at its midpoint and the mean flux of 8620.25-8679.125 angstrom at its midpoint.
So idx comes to 0.01 mag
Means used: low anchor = 6.33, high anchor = 6.62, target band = 6.43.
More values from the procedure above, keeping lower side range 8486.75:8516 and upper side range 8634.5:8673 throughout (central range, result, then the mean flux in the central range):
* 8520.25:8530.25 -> 0.01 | 6.33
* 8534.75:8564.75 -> 0.00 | 6.42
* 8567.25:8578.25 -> 0.01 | 6.39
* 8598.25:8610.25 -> 0.01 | 6.42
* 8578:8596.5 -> 0.01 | 6.4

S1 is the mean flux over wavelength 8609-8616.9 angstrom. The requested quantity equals 6.62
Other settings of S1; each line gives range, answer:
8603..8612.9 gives 6.56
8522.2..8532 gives 6.31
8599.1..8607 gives 6.39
